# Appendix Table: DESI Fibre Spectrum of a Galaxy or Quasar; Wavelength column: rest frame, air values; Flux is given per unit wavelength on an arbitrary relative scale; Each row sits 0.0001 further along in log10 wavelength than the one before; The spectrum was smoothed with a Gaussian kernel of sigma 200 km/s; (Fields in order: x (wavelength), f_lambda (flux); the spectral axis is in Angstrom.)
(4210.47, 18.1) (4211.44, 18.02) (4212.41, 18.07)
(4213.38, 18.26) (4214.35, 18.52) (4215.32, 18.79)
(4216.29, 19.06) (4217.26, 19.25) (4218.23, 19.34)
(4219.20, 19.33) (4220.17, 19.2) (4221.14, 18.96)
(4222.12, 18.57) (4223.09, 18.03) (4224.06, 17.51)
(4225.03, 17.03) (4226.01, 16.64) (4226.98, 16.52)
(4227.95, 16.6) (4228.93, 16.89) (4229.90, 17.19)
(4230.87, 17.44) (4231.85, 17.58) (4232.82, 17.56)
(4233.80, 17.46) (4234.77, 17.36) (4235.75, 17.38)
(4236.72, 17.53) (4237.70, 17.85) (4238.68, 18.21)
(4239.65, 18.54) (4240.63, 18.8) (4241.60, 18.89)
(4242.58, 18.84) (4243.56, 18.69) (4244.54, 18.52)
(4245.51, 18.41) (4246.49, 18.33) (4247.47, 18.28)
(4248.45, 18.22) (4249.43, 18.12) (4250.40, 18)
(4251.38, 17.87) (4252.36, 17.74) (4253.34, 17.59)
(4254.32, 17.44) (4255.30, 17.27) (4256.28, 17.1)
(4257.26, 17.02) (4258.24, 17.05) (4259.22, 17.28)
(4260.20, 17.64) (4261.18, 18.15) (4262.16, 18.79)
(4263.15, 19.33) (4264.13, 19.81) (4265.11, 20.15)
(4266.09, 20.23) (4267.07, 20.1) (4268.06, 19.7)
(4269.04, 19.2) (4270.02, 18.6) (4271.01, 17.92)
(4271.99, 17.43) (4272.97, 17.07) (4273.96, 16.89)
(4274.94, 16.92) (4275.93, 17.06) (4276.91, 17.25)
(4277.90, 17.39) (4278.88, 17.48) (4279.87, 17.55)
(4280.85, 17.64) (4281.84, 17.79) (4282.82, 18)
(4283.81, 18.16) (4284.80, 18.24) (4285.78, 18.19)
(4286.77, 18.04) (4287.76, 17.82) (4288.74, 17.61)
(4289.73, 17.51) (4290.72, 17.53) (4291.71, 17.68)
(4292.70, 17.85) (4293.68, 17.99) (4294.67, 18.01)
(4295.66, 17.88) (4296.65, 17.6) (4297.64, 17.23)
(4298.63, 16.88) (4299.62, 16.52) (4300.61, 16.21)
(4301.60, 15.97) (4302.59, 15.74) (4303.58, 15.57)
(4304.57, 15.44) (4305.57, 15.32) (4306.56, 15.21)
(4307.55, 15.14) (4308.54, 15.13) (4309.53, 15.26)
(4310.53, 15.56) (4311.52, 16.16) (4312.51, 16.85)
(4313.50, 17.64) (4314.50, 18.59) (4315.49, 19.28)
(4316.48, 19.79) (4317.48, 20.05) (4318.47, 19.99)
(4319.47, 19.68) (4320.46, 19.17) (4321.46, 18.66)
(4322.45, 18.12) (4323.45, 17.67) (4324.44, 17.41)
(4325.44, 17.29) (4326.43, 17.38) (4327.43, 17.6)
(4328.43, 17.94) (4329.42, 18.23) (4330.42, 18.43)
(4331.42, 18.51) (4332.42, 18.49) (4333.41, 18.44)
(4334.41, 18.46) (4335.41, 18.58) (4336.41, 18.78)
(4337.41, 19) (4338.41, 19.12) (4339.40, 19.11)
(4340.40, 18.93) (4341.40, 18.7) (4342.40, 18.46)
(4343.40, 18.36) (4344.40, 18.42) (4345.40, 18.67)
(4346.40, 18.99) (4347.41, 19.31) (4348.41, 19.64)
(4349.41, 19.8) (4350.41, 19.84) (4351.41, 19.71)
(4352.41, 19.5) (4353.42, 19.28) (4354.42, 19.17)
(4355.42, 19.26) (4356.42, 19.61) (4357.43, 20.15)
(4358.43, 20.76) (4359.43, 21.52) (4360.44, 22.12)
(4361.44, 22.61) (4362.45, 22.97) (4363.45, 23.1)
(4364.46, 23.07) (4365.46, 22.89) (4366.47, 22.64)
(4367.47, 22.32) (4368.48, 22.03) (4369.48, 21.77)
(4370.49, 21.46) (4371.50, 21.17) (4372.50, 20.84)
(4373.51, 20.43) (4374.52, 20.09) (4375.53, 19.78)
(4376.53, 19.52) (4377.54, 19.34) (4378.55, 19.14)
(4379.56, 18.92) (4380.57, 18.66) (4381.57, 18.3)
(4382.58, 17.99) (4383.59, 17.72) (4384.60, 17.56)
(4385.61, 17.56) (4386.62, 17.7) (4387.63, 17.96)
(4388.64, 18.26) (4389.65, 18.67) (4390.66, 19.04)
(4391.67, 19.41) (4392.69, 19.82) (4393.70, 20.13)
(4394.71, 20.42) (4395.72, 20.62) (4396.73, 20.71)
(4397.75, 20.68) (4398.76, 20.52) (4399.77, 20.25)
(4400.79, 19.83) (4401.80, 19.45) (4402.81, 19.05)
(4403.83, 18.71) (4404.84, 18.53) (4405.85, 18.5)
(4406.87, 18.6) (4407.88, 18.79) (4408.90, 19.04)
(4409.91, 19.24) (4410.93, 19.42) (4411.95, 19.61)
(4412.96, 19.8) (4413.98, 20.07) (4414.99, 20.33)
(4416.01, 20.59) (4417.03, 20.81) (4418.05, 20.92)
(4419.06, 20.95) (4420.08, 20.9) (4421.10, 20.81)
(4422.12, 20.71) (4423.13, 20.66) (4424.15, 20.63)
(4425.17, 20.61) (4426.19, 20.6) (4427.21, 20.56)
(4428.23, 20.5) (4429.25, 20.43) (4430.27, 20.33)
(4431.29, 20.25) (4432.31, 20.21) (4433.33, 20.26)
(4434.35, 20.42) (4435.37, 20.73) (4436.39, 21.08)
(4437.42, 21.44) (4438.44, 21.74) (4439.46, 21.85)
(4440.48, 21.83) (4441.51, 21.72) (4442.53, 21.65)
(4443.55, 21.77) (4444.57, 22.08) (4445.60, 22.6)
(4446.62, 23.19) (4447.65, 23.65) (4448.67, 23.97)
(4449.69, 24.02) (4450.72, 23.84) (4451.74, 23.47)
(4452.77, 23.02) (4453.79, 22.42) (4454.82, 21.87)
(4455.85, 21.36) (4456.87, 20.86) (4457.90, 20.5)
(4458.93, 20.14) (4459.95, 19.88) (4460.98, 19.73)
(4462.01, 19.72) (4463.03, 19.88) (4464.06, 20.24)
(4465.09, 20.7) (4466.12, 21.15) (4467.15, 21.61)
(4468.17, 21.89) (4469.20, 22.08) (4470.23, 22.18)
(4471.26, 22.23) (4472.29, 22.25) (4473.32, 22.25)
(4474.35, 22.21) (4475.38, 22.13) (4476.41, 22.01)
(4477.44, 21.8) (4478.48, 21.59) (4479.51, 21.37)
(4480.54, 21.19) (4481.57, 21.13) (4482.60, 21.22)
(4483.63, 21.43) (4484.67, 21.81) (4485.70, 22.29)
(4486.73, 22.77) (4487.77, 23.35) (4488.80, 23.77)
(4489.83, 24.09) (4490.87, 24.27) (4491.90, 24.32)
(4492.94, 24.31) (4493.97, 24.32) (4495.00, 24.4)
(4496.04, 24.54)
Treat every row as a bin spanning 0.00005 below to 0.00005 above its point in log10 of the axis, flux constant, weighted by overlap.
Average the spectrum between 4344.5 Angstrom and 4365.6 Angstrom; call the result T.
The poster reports 20.5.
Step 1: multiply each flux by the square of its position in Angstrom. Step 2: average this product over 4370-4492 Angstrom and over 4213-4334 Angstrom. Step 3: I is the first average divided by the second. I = 1.25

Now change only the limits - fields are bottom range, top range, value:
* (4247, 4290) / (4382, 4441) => 1.18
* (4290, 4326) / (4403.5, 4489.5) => 1.31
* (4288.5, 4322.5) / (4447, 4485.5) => 1.35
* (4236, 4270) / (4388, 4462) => 1.22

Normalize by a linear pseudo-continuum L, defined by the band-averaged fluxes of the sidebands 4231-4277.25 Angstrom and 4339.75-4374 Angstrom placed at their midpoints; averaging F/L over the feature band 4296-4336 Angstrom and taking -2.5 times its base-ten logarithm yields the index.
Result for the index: 0.13 mag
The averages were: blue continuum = 18.1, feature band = 17.4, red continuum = 20.5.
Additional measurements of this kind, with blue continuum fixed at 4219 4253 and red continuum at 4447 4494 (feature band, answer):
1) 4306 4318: 0.13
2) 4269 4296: 0.06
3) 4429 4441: 0.03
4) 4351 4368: -0.06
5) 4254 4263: 0.04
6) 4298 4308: 0.21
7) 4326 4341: 0.07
